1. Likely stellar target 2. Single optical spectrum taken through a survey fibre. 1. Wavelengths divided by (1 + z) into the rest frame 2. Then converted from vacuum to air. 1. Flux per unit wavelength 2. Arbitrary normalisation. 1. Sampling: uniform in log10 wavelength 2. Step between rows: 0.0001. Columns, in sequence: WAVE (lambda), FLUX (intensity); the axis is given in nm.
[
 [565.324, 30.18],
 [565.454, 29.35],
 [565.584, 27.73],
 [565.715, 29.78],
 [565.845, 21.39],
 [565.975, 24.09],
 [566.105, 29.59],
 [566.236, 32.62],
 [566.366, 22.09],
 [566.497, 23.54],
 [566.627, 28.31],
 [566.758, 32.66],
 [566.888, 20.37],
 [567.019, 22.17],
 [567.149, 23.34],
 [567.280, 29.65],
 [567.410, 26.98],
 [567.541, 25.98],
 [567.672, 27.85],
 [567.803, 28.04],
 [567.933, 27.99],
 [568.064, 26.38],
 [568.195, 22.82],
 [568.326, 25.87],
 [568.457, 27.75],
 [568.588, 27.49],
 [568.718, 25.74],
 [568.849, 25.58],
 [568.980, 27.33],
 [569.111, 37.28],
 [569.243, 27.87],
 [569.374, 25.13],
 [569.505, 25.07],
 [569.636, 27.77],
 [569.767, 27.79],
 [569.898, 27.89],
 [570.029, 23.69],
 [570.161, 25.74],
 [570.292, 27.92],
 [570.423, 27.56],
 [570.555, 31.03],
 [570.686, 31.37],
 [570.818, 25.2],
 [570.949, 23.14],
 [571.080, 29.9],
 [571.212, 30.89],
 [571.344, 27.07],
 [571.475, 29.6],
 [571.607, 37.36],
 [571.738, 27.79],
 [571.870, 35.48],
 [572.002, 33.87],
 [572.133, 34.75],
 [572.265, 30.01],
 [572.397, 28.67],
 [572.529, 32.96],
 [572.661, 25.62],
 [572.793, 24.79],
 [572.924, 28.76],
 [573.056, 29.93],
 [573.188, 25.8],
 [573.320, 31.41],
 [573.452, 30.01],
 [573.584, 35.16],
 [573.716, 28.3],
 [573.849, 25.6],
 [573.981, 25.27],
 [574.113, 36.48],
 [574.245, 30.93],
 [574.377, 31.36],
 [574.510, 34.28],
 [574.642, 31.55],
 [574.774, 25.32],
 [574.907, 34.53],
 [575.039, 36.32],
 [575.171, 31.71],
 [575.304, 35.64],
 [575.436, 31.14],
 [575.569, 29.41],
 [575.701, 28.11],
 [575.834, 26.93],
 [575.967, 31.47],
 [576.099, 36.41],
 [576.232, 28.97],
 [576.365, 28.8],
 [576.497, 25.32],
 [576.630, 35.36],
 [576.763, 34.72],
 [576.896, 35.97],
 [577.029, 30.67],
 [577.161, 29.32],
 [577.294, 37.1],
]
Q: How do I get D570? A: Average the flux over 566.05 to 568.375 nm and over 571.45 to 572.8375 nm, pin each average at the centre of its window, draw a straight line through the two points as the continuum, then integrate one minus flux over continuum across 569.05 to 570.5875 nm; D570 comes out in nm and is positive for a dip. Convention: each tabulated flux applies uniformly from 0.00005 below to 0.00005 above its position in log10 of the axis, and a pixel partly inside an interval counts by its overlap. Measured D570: 0.06 nm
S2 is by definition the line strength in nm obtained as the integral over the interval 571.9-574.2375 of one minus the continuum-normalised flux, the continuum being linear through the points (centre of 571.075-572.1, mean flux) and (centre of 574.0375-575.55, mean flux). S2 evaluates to 0.15 nm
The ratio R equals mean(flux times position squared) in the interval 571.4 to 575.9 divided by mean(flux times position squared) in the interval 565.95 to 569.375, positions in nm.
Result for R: 1.2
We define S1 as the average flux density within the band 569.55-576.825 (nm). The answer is 30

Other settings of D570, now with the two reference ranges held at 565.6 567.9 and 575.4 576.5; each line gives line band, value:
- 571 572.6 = -0.18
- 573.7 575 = -0.06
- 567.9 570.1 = 0.02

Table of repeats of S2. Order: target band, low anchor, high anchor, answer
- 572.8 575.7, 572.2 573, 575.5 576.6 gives -0.167 nm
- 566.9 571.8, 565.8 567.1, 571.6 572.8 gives 0.174 nm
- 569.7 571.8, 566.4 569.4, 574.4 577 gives 0.014 nm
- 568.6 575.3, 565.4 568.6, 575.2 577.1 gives -0.089 nm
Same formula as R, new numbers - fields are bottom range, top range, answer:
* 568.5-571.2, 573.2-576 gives 1.14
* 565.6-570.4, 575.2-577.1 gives 1.21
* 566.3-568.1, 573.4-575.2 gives 1.23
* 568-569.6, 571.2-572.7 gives 1.17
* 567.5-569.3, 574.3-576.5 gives 1.16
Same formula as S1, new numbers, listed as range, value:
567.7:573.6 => 28.6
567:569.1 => 26.7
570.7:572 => 29.9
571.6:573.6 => 30.5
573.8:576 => 31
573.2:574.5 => 30.5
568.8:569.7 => 28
